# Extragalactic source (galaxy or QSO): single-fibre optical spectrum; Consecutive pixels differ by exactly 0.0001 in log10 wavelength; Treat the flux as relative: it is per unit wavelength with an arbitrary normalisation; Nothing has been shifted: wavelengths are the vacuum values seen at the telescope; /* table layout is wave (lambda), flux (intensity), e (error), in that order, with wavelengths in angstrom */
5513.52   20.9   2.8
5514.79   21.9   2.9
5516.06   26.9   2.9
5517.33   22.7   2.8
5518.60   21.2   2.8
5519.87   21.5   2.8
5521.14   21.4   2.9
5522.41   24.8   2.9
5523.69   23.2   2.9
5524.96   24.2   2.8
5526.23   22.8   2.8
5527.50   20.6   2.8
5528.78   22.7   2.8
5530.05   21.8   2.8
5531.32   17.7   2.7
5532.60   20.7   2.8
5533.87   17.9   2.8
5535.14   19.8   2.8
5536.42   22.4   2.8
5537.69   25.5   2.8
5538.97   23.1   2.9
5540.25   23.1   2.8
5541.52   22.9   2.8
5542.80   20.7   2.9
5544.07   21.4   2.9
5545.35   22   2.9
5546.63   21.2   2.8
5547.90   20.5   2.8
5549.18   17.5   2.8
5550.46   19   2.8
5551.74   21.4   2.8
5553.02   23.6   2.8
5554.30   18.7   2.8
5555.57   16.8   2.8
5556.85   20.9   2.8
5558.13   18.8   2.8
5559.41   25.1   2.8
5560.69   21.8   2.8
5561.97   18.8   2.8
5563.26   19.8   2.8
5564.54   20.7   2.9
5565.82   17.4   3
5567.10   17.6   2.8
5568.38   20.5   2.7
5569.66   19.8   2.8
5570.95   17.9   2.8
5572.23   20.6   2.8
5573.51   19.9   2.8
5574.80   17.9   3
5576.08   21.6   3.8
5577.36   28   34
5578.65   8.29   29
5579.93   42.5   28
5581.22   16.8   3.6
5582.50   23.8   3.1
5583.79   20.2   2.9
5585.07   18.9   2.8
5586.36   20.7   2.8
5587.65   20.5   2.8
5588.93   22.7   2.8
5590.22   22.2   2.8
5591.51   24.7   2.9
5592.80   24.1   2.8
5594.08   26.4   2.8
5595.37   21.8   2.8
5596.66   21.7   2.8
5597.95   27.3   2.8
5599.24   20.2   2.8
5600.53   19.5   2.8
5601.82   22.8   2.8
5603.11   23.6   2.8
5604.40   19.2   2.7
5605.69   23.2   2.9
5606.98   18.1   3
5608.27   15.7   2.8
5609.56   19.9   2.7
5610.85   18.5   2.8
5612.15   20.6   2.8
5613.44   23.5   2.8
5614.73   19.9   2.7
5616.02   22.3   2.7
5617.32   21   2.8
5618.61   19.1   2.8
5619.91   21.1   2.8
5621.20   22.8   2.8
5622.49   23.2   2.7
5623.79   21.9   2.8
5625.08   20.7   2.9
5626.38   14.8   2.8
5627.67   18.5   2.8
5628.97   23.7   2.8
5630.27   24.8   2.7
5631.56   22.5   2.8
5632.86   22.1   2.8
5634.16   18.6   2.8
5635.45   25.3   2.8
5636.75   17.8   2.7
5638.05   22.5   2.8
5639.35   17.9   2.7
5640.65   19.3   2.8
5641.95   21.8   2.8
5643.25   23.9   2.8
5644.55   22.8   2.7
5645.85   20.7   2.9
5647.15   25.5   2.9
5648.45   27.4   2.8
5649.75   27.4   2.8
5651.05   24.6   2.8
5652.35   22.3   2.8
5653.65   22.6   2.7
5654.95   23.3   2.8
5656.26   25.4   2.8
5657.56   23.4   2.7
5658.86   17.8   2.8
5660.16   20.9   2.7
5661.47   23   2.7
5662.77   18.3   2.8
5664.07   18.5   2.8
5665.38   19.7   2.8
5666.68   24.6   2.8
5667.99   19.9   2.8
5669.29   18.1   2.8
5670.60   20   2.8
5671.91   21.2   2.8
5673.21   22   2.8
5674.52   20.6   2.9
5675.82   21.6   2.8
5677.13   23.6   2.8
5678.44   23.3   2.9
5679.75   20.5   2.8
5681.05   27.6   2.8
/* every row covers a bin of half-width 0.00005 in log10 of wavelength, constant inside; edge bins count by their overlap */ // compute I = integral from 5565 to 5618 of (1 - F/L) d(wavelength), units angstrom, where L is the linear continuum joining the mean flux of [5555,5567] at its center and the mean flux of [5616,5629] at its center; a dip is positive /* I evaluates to -2.6 angstrom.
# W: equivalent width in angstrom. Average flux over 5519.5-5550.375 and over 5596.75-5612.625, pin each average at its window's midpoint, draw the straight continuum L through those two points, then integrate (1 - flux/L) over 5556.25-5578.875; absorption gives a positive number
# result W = 1.3 angstrom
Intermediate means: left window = 21.6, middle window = 19.9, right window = 20.7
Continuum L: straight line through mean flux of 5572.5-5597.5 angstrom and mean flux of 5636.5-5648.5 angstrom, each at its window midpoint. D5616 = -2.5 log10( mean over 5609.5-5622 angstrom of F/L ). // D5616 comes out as 0.054 mag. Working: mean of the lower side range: 22.3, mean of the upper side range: 21.8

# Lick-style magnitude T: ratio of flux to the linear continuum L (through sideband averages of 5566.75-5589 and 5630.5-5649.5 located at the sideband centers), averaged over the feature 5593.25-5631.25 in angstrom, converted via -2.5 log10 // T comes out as 0.02 mag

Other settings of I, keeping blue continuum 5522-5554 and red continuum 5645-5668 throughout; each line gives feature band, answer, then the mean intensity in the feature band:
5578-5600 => -0.50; 22.5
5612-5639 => 1.30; 21.2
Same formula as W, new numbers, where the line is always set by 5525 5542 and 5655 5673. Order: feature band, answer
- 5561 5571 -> 1.1 angstrom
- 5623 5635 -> 0.1 angstrom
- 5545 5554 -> 0.4 angstrom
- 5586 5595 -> -0.7 angstrom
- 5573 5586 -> -0.2 angstrom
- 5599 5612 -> 0.7 angstrom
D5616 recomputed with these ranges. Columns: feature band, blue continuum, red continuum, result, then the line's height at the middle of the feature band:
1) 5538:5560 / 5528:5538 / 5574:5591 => 0.01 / 21.2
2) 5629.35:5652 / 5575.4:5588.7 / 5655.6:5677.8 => -0.06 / 21.4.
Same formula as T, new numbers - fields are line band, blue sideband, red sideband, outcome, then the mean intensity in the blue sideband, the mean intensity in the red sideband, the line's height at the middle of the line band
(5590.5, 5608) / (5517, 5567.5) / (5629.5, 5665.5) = -0.03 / 21.1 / 22.2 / 21.7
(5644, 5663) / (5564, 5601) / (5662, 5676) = -0.13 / 21.5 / 20.4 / 20.6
